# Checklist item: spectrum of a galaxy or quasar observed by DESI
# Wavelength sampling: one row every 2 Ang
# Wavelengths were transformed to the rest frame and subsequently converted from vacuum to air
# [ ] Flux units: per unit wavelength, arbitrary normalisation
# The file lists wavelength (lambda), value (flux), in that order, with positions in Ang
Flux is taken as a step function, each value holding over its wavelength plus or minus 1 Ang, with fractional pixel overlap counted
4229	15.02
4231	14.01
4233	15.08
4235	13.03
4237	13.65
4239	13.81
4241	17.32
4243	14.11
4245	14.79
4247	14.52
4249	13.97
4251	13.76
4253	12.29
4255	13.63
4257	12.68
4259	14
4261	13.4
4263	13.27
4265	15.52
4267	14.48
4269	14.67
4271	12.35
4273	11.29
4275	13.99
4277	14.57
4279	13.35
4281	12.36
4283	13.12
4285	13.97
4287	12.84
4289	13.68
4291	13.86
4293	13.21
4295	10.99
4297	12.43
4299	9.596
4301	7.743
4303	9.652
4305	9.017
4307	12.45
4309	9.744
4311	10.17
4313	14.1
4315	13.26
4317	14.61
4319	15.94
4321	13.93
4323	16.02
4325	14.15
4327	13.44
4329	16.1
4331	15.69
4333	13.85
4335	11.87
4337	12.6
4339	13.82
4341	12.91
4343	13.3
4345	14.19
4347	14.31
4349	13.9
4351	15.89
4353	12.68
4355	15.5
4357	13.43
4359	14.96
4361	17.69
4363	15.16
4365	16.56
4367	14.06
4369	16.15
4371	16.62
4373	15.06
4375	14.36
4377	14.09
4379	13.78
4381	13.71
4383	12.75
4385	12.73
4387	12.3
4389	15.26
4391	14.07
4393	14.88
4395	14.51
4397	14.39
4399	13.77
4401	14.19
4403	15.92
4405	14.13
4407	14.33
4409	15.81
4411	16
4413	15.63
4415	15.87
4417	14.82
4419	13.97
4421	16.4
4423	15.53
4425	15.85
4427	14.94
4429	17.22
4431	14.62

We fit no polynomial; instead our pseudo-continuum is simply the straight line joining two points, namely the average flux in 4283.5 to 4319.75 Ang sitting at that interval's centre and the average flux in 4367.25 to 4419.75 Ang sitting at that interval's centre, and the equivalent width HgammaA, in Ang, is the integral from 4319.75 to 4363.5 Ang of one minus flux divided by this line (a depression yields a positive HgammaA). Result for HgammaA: -3.9 Ang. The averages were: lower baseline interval 12.1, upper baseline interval 14.6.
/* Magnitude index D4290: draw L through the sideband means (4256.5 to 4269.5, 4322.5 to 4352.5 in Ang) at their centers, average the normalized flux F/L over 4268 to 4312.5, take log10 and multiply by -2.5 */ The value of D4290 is 0.16 mag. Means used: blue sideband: 14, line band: 12.1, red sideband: 14.1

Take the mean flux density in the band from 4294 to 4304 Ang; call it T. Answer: 10.1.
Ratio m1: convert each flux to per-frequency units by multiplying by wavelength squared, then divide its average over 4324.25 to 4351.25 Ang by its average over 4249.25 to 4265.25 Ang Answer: 1.1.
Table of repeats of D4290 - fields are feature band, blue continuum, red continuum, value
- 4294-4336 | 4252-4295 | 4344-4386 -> 0.113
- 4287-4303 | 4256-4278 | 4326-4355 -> 0.186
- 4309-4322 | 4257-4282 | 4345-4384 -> 0.062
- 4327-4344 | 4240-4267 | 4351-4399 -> 0.051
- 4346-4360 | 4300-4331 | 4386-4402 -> -0.073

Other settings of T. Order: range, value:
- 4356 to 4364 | 15.3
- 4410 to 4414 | 15.8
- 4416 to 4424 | 15.2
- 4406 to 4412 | 15.4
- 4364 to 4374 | 15.7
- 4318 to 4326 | 15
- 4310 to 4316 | 12.5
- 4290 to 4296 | 12.7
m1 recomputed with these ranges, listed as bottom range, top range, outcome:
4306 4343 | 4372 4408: 1.07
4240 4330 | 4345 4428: 1.17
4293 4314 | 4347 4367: 1.43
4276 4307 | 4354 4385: 1.28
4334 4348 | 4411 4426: 1.21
